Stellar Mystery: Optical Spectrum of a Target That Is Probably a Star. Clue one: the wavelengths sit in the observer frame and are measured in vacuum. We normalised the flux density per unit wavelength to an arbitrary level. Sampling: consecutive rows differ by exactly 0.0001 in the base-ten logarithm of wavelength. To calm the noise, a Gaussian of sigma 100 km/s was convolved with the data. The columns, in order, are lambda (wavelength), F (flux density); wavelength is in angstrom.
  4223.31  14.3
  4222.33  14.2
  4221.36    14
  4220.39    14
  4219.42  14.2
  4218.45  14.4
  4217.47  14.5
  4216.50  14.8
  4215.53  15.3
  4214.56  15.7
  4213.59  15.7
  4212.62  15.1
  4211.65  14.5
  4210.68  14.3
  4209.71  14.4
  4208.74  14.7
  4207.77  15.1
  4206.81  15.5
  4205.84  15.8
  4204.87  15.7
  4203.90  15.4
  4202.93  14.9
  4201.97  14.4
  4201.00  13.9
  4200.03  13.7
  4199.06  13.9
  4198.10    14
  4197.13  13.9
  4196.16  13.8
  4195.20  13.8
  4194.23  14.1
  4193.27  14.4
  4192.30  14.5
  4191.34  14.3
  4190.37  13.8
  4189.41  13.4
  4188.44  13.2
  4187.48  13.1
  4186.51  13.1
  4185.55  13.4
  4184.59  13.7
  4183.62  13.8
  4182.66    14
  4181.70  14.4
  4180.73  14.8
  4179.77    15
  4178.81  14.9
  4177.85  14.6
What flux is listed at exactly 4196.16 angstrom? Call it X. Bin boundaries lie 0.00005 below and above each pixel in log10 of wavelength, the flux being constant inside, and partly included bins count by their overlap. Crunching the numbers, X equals 13.8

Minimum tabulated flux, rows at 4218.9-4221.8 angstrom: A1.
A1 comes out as 14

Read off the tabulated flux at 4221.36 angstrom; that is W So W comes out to 14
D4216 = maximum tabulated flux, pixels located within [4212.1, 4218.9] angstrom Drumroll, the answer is 15.7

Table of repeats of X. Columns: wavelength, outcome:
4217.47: 14.5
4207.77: 15.1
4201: 13.9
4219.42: 14.2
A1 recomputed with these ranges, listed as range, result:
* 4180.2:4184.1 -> 13.8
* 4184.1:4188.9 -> 13.1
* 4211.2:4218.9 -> 14.4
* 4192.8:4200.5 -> 13.7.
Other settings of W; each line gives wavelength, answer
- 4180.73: 14.8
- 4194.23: 14.1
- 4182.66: 14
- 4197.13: 13.9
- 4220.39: 14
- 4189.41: 13.4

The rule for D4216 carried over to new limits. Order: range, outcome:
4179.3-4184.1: 15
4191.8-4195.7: 14.5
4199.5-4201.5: 13.9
